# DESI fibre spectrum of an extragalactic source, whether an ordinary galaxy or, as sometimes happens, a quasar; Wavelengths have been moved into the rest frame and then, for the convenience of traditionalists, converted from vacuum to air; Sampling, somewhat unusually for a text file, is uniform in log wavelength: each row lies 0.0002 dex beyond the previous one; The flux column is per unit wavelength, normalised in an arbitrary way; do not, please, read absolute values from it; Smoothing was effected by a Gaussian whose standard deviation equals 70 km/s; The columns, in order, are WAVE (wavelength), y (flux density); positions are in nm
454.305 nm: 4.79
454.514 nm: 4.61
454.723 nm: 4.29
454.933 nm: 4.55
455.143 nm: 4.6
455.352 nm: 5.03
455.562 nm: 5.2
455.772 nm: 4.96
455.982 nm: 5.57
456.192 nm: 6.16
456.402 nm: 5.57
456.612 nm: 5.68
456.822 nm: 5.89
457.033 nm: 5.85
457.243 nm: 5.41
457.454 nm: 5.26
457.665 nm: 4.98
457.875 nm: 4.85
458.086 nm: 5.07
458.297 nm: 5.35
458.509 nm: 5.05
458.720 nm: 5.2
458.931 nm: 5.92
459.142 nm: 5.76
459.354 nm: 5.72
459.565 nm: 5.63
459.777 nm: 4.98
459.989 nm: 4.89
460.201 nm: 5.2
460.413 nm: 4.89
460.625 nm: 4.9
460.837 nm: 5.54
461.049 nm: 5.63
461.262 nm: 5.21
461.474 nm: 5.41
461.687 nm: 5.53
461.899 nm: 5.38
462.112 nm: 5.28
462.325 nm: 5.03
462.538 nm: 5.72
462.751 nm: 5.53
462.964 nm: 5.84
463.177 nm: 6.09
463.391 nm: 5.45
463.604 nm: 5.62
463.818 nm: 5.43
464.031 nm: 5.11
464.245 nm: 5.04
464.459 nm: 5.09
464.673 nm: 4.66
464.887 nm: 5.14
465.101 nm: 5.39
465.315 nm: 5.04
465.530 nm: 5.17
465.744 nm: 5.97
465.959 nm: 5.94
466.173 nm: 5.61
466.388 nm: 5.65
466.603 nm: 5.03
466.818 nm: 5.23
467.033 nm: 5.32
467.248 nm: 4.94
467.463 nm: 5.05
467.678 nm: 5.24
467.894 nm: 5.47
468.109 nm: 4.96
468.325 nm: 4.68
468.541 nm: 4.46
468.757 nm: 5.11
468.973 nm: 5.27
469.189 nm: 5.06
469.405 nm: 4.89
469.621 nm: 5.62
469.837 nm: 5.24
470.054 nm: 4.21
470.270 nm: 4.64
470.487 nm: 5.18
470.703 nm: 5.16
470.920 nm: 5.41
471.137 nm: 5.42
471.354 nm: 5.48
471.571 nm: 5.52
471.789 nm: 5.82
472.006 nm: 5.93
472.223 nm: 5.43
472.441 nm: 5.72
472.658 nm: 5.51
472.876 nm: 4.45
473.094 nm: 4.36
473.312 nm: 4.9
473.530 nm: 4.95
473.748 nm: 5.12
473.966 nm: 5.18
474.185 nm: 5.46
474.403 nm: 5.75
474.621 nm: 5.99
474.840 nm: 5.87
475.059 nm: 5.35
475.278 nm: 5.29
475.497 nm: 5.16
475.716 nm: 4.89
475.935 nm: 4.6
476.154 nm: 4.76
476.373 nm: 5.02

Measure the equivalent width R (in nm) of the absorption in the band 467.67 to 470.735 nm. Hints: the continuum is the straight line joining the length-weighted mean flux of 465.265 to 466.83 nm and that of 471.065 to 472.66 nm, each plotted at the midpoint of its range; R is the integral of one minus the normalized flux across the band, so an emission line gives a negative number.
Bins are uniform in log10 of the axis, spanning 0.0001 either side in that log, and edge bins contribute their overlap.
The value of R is 0.305 nm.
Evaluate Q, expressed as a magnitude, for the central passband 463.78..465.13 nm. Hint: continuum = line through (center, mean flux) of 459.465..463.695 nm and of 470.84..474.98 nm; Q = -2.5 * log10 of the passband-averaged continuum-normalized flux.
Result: 0.06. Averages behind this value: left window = 5.39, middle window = 5.09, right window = 5.38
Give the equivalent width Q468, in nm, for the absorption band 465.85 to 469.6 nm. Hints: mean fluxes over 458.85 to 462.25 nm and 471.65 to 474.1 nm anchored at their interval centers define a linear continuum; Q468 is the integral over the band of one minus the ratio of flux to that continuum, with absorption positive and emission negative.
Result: 0.07 nm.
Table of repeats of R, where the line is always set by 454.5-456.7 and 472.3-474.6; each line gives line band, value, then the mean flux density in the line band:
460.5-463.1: -0.14 nm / 5.42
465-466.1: -0.07 nm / 5.51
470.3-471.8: -0.06 nm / 5.36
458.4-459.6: -0.09 nm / 5.54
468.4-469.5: 0.05 nm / 4.95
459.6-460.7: 0.03 nm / 5.01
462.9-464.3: -0.10 nm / 5.52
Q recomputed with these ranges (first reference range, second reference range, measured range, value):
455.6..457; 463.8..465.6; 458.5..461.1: 0.01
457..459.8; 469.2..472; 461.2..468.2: -0.01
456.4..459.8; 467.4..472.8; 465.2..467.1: -0.03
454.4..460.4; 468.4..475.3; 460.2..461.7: -0.01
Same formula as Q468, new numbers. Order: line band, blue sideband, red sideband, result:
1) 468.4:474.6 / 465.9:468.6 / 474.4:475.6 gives 0.23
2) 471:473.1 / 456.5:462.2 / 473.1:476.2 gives -0.07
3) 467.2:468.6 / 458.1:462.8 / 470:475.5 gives 0.08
